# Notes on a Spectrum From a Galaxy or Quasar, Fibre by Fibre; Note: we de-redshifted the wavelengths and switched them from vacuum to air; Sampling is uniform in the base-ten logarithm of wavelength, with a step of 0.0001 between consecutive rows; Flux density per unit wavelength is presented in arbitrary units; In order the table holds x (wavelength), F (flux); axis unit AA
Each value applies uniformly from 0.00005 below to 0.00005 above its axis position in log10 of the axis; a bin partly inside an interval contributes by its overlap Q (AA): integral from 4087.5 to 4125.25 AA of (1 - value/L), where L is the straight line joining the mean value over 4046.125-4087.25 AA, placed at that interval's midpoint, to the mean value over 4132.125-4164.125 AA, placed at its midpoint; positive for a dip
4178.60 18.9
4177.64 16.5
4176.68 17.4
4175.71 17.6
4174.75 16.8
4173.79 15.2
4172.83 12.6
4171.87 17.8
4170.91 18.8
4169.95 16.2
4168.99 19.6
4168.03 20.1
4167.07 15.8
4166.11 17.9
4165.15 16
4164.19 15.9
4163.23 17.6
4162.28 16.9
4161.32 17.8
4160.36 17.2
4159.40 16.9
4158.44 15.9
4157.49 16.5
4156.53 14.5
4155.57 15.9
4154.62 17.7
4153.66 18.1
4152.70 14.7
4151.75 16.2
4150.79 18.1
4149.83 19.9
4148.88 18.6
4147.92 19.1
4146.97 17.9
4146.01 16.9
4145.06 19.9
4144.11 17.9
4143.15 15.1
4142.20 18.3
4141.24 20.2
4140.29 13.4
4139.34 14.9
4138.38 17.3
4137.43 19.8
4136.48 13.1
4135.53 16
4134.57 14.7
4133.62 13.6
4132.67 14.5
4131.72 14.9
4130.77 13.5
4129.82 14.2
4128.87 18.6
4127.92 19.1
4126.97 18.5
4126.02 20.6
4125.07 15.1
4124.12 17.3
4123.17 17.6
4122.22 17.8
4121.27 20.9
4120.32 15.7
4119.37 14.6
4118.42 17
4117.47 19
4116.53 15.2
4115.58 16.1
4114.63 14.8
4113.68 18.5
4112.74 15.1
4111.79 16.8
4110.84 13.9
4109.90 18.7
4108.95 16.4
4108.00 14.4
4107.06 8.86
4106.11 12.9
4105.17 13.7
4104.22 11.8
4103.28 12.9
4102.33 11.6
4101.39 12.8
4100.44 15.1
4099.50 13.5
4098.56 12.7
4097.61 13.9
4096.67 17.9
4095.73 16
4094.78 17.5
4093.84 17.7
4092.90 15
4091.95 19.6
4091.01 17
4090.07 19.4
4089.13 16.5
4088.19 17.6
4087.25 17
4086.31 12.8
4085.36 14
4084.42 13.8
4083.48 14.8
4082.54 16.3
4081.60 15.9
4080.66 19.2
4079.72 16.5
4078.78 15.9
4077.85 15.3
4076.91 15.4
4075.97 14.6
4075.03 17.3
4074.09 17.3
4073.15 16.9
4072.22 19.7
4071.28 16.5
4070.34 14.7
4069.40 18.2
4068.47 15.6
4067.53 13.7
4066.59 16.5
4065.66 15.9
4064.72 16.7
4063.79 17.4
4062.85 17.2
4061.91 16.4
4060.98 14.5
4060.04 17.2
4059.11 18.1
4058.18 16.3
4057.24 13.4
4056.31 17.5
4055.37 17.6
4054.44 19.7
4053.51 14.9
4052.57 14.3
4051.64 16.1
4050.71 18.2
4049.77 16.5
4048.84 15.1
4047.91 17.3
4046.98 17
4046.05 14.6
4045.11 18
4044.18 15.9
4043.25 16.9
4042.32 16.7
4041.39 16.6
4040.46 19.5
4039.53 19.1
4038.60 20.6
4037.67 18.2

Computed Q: 1.8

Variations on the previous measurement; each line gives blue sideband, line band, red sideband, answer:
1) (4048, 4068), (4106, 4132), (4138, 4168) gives 0.76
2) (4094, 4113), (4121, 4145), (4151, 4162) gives -1.75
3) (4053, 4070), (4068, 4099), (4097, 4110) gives -3.08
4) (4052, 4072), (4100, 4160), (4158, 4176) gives 2.03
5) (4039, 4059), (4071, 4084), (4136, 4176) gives 0.24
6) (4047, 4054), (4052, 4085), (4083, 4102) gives -0.75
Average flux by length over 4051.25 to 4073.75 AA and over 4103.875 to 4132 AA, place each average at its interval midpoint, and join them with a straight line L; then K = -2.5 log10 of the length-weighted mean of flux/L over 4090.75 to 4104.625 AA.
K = 0.09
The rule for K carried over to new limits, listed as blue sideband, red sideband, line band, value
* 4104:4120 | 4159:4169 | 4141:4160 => -0.04 mag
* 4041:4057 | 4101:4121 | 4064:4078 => -0.02 mag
